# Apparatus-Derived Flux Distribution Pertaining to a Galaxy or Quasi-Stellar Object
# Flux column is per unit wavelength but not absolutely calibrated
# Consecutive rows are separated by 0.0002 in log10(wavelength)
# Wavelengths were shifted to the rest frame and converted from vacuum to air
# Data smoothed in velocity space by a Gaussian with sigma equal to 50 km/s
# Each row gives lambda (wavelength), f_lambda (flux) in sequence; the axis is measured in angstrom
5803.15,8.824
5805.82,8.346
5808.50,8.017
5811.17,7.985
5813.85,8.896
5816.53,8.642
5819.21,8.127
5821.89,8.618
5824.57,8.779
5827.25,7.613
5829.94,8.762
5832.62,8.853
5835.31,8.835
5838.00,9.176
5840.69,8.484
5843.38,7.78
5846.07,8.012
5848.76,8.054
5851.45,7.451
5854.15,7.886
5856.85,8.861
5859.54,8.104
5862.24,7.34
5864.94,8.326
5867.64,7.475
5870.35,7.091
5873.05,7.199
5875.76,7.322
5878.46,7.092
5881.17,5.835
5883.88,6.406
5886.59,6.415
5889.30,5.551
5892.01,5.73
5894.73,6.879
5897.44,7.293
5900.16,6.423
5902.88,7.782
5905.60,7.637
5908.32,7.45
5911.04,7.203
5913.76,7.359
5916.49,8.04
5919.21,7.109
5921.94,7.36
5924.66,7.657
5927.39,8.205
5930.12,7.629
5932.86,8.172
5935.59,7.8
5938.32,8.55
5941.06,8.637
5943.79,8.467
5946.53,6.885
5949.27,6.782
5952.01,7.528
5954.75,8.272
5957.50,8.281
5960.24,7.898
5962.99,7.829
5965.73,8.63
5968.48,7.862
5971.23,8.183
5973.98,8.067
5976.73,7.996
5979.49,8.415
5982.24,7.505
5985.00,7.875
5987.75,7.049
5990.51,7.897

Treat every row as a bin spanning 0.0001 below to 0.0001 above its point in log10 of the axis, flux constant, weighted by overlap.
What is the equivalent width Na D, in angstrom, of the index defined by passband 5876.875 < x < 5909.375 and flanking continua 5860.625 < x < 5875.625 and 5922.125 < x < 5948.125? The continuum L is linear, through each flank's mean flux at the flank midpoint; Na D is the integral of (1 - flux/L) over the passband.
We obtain 4.1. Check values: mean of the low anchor 7.48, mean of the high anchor 7.96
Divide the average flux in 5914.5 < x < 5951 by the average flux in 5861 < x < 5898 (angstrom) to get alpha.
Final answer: 1.14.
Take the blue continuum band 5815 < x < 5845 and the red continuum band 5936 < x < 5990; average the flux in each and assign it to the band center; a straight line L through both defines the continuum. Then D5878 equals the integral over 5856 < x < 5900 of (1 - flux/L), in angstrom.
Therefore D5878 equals 6.82 angstrom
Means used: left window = 8.51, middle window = 7.02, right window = 7.93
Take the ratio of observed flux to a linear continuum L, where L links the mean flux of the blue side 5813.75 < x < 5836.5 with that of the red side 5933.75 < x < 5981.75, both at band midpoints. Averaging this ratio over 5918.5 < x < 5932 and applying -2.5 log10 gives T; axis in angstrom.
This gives 0.07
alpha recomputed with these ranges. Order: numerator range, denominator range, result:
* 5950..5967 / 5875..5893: 1.27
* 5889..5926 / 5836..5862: 0.87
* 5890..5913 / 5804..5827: 0.84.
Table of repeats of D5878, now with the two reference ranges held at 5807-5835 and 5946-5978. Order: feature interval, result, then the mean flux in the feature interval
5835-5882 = 2.85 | 7.79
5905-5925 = 1.50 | 7.46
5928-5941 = -0.20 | 8.1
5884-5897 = 3.05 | 6.25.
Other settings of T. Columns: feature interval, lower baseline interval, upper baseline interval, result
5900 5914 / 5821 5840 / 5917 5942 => 0.097 mag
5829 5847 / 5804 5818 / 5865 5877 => -0.083 mag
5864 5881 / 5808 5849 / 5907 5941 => 0.118 mag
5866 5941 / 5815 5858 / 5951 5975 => 0.136 mag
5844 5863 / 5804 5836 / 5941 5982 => 0.048 mag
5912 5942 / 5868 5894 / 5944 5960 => -0.084 mag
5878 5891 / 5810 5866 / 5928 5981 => 0.304 mag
